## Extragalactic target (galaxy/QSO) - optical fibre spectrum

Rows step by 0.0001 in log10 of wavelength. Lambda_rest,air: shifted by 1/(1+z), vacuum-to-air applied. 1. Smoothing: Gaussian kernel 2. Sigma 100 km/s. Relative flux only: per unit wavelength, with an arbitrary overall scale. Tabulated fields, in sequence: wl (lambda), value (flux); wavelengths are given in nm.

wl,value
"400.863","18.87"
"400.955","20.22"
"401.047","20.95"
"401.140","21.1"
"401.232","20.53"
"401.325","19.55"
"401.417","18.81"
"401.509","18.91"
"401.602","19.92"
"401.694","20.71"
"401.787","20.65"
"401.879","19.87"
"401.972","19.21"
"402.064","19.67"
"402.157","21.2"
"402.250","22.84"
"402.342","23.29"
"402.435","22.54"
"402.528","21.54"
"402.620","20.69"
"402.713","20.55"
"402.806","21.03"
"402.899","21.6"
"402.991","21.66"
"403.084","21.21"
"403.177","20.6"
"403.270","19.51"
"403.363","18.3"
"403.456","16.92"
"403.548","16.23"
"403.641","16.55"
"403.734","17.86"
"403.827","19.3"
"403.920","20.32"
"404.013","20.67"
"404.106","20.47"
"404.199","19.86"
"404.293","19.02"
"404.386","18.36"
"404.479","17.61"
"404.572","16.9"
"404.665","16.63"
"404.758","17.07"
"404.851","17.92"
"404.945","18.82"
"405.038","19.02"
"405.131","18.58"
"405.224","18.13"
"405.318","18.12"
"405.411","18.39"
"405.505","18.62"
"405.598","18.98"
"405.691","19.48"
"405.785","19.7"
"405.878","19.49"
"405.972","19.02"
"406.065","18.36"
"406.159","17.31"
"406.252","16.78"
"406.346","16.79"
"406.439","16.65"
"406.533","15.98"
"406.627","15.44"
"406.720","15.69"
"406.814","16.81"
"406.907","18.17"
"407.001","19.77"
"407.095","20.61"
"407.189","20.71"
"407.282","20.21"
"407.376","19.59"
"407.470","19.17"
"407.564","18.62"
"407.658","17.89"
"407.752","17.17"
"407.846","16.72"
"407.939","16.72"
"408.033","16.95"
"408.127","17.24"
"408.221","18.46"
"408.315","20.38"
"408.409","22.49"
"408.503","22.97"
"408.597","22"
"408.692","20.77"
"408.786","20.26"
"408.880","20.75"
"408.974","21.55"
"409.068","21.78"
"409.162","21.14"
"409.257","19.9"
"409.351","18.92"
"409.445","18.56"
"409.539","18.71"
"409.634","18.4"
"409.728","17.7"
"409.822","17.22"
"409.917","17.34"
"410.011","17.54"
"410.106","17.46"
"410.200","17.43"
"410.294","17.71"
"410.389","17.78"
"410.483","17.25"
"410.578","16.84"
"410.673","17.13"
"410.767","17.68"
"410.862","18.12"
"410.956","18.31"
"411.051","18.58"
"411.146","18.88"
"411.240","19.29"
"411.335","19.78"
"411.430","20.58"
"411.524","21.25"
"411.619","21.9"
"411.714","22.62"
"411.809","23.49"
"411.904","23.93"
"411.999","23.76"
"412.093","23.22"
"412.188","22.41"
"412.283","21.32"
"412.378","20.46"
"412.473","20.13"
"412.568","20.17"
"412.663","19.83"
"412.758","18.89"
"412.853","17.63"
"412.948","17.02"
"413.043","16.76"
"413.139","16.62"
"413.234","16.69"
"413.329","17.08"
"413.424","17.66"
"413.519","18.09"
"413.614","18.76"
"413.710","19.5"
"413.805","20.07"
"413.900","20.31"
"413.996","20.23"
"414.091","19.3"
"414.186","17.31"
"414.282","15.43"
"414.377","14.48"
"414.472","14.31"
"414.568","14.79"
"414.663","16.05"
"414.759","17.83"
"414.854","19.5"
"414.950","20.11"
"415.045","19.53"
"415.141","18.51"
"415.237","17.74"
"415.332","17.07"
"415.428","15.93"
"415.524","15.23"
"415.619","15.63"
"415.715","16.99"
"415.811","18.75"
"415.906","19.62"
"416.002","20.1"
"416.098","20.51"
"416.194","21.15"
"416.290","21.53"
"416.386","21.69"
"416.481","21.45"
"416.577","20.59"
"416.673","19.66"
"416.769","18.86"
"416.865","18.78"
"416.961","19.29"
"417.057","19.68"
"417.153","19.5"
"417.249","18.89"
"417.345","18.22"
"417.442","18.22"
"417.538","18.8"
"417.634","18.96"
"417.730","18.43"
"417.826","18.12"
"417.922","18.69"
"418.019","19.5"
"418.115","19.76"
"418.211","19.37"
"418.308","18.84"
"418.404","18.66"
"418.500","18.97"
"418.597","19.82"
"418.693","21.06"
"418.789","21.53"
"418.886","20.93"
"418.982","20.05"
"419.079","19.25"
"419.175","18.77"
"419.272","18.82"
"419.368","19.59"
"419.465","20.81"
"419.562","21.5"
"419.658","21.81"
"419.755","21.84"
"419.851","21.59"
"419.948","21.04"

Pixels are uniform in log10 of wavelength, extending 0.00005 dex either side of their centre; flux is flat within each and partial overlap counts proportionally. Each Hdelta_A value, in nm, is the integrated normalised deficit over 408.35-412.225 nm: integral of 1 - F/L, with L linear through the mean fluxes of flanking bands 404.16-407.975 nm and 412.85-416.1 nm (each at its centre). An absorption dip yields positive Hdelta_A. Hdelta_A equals -0.41 nm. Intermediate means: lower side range 18.2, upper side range 17.7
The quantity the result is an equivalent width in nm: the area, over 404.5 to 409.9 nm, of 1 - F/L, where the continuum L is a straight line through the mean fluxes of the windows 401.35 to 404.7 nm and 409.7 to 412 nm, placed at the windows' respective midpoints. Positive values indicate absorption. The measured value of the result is 0.20 nm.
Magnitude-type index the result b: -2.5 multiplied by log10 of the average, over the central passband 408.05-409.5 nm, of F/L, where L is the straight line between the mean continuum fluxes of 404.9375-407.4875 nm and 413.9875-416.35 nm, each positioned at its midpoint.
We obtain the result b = -0.12 mag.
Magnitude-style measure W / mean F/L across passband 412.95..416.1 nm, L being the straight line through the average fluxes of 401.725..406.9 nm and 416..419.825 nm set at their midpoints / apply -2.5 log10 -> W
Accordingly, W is 0.11 mag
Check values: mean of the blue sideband 19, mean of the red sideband 19.8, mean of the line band 17.7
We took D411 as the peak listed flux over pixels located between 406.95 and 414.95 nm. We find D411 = 23.93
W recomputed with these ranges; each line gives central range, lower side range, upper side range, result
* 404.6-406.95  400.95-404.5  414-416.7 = 0.10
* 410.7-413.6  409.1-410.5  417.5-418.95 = -0.06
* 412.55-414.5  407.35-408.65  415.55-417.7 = 0.08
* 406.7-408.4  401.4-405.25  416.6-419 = 0.05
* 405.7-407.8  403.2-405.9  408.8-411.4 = 0.02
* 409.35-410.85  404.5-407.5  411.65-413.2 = 0.11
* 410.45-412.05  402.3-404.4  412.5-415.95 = -0.09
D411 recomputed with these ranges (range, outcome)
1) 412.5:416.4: 21.69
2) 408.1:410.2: 22.97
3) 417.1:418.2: 19.76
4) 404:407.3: 20.71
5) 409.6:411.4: 19.78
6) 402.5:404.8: 21.66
